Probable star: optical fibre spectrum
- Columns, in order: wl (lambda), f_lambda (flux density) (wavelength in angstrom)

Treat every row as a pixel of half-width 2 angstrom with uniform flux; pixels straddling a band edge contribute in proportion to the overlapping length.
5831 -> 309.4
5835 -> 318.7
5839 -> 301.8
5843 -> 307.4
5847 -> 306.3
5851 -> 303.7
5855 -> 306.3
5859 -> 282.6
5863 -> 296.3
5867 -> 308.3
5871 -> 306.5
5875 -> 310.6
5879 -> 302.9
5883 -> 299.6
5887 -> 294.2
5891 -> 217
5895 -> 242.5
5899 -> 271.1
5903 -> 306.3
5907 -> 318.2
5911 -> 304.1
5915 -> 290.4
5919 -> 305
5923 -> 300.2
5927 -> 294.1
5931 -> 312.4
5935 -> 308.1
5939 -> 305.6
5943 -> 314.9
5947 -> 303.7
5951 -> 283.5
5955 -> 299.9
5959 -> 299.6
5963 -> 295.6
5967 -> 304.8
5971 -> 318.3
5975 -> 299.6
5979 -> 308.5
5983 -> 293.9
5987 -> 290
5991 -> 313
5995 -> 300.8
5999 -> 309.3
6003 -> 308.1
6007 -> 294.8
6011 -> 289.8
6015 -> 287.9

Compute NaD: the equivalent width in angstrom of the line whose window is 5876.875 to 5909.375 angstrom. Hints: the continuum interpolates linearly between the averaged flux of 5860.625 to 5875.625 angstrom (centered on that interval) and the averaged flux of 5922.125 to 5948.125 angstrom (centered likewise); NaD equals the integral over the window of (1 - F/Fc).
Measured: 2.46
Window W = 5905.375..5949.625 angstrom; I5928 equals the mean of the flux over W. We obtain 305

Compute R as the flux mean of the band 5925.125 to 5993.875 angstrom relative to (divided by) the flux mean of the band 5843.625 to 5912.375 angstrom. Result 1.0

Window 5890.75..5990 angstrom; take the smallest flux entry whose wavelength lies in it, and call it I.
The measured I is 217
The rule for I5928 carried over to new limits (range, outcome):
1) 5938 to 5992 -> 302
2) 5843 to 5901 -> 290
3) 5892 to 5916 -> 286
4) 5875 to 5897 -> 275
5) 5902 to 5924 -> 304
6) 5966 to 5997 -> 304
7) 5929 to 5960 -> 304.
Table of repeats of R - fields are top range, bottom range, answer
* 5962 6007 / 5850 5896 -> 1.05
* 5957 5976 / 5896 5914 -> 1.03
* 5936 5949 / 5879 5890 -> 1.06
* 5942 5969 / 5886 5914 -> 1.07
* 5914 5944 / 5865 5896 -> 1.06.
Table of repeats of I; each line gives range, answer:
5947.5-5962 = 283.5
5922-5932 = 294.1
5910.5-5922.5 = 290.4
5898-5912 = 271.1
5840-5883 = 282.6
